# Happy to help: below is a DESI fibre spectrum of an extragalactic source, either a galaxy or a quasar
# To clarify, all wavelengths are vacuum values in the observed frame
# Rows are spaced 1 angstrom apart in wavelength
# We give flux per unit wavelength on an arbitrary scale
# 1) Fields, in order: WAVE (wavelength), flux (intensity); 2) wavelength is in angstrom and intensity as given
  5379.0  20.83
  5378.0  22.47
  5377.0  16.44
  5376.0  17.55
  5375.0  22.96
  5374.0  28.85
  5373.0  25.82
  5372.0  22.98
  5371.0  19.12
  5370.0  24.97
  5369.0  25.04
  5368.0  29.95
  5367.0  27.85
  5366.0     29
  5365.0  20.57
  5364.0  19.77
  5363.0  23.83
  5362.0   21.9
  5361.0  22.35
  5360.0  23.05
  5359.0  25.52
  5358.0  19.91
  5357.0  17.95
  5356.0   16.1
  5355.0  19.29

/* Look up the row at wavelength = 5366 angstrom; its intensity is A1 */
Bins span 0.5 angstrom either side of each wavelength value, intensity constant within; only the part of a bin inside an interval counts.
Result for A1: 29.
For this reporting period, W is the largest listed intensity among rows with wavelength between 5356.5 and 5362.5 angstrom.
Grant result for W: 25.52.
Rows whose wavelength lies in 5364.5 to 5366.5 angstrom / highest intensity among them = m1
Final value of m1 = 29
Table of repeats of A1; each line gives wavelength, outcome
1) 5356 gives 16.1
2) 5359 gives 25.52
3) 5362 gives 21.9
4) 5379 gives 20.83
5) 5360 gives 23.05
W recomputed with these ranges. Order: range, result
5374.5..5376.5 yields 22.96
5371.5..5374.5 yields 28.85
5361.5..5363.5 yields 23.83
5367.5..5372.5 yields 29.95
